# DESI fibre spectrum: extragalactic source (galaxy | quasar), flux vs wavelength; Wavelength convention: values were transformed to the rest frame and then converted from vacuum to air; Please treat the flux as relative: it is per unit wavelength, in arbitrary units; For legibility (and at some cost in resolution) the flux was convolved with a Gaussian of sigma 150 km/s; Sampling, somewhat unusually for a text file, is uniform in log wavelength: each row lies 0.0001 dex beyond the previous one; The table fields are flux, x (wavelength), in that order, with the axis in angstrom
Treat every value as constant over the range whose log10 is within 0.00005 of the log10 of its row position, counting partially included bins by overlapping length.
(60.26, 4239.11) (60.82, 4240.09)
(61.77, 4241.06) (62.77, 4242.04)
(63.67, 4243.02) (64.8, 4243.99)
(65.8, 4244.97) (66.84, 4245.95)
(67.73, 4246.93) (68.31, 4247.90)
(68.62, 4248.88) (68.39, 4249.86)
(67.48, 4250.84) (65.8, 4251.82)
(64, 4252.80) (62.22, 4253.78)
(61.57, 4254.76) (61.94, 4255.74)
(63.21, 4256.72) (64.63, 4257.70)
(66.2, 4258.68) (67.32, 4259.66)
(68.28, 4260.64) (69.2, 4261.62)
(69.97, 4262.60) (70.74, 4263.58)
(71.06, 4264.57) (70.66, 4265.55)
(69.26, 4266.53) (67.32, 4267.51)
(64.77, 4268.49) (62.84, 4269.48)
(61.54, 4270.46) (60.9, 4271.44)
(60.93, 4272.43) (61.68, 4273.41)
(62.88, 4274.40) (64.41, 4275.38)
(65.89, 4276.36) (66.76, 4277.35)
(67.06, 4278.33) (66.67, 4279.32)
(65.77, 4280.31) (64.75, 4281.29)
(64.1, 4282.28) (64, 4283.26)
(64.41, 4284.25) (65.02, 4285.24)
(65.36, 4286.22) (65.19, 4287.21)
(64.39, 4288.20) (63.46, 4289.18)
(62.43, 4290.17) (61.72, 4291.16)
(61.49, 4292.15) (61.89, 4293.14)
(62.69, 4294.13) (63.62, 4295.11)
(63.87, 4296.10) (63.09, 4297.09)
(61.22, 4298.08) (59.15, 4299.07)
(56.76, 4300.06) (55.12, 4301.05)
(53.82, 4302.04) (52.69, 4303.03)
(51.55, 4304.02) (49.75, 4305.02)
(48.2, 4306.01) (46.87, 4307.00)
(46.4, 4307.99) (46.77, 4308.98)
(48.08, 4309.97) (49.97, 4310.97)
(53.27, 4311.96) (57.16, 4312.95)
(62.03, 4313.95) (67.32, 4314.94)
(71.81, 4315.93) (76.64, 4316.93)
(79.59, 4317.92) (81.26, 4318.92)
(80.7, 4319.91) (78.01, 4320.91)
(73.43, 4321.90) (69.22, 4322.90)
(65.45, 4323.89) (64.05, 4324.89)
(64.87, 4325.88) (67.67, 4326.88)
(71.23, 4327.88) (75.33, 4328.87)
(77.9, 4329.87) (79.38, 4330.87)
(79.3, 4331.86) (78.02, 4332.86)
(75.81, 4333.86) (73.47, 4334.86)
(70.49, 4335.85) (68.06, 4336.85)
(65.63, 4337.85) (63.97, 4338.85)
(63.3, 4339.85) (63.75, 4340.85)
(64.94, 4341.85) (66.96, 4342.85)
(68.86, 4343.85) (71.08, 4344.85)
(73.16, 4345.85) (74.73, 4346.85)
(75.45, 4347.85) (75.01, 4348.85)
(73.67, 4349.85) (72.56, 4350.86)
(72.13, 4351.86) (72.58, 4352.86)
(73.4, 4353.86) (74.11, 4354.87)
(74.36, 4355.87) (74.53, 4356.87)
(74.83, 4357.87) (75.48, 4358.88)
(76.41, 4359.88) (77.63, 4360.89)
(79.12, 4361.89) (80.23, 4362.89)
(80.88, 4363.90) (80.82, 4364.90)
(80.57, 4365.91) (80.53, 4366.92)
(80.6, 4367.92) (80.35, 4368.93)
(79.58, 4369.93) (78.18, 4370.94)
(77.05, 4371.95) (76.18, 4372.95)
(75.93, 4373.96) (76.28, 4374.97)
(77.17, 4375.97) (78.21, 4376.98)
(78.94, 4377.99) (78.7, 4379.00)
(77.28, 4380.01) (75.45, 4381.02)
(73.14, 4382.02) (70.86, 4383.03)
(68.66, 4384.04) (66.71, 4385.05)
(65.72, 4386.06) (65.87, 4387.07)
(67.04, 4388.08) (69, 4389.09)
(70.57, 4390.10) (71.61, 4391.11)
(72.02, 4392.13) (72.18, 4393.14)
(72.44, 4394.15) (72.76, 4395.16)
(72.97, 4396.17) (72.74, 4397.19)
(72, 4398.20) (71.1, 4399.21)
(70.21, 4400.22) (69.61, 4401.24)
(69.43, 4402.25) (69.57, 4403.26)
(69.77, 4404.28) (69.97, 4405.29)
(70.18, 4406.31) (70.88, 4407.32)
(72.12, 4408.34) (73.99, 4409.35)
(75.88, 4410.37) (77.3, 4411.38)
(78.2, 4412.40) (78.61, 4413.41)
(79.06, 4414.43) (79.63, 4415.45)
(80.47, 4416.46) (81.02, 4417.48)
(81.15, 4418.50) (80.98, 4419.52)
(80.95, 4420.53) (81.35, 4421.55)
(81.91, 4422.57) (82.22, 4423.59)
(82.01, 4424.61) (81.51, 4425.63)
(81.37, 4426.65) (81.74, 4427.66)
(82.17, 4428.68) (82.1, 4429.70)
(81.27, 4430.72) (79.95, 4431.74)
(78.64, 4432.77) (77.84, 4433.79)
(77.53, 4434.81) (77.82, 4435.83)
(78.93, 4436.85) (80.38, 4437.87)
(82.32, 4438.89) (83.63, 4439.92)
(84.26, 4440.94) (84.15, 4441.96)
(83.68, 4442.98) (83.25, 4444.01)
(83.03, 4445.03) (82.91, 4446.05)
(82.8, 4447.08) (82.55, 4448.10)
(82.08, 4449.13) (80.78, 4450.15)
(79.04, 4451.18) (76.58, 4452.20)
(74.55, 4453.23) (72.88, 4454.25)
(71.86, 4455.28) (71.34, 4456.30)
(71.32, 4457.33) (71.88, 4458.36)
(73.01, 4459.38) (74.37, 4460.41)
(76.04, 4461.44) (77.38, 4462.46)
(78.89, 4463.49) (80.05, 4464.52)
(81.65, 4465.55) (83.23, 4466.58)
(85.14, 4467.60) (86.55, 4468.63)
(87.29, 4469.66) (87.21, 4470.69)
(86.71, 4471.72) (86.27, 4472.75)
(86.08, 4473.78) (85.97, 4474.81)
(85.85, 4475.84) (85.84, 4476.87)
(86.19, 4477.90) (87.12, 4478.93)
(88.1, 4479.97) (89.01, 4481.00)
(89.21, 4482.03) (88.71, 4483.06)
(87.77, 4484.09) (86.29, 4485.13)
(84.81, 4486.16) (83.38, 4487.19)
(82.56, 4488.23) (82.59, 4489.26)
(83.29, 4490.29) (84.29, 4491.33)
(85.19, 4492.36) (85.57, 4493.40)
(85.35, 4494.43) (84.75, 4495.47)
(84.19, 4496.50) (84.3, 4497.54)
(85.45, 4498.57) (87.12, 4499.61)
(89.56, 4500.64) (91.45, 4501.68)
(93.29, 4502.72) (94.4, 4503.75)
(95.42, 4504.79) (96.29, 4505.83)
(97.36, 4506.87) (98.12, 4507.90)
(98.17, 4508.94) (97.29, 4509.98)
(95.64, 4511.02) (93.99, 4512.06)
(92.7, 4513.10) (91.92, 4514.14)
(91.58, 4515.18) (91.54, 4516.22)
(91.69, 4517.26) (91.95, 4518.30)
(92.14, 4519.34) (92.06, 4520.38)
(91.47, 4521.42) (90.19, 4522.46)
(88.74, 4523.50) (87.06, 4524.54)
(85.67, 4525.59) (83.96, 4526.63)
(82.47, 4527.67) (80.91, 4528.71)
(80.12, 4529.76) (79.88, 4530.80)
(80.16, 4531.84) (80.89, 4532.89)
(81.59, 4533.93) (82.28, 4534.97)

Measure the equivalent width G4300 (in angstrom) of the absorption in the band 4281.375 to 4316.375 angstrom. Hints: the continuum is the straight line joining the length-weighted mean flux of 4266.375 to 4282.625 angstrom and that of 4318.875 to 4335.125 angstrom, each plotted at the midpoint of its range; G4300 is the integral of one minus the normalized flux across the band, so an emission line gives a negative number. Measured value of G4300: 5.0 angstrom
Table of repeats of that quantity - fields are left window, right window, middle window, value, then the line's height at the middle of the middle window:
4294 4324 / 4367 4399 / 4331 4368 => -3.0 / 68.1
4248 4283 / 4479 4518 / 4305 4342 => 2.7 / 71.6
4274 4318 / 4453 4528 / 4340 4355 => -0.9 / 67.4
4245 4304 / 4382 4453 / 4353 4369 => -1.3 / 71.8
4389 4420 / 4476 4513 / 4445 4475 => 1.2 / 83.1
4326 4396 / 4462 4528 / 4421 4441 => 0.1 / 81.2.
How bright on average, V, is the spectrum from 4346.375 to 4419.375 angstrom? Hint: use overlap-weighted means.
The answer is 74.7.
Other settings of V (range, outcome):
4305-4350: 67.5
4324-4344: 70.1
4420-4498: 82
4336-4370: 73.7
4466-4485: 86.8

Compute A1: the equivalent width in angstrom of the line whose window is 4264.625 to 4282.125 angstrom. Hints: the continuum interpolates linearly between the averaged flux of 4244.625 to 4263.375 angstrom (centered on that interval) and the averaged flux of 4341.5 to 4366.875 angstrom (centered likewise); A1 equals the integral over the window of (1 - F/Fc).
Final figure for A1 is 0.7 angstrom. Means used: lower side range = 66.3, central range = 65.1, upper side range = 74.7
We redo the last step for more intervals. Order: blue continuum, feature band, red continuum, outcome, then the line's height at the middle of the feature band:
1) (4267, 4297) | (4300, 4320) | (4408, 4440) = 2.59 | 67.1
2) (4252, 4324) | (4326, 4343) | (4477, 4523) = -0.44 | 69.1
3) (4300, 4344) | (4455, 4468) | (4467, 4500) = 1.01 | 83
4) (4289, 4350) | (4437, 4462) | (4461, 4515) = 1.14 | 82.5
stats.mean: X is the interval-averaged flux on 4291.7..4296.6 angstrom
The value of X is 62.8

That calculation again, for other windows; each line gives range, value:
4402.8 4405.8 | 69.7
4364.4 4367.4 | 80.5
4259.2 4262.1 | 68.3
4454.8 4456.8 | 71.8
